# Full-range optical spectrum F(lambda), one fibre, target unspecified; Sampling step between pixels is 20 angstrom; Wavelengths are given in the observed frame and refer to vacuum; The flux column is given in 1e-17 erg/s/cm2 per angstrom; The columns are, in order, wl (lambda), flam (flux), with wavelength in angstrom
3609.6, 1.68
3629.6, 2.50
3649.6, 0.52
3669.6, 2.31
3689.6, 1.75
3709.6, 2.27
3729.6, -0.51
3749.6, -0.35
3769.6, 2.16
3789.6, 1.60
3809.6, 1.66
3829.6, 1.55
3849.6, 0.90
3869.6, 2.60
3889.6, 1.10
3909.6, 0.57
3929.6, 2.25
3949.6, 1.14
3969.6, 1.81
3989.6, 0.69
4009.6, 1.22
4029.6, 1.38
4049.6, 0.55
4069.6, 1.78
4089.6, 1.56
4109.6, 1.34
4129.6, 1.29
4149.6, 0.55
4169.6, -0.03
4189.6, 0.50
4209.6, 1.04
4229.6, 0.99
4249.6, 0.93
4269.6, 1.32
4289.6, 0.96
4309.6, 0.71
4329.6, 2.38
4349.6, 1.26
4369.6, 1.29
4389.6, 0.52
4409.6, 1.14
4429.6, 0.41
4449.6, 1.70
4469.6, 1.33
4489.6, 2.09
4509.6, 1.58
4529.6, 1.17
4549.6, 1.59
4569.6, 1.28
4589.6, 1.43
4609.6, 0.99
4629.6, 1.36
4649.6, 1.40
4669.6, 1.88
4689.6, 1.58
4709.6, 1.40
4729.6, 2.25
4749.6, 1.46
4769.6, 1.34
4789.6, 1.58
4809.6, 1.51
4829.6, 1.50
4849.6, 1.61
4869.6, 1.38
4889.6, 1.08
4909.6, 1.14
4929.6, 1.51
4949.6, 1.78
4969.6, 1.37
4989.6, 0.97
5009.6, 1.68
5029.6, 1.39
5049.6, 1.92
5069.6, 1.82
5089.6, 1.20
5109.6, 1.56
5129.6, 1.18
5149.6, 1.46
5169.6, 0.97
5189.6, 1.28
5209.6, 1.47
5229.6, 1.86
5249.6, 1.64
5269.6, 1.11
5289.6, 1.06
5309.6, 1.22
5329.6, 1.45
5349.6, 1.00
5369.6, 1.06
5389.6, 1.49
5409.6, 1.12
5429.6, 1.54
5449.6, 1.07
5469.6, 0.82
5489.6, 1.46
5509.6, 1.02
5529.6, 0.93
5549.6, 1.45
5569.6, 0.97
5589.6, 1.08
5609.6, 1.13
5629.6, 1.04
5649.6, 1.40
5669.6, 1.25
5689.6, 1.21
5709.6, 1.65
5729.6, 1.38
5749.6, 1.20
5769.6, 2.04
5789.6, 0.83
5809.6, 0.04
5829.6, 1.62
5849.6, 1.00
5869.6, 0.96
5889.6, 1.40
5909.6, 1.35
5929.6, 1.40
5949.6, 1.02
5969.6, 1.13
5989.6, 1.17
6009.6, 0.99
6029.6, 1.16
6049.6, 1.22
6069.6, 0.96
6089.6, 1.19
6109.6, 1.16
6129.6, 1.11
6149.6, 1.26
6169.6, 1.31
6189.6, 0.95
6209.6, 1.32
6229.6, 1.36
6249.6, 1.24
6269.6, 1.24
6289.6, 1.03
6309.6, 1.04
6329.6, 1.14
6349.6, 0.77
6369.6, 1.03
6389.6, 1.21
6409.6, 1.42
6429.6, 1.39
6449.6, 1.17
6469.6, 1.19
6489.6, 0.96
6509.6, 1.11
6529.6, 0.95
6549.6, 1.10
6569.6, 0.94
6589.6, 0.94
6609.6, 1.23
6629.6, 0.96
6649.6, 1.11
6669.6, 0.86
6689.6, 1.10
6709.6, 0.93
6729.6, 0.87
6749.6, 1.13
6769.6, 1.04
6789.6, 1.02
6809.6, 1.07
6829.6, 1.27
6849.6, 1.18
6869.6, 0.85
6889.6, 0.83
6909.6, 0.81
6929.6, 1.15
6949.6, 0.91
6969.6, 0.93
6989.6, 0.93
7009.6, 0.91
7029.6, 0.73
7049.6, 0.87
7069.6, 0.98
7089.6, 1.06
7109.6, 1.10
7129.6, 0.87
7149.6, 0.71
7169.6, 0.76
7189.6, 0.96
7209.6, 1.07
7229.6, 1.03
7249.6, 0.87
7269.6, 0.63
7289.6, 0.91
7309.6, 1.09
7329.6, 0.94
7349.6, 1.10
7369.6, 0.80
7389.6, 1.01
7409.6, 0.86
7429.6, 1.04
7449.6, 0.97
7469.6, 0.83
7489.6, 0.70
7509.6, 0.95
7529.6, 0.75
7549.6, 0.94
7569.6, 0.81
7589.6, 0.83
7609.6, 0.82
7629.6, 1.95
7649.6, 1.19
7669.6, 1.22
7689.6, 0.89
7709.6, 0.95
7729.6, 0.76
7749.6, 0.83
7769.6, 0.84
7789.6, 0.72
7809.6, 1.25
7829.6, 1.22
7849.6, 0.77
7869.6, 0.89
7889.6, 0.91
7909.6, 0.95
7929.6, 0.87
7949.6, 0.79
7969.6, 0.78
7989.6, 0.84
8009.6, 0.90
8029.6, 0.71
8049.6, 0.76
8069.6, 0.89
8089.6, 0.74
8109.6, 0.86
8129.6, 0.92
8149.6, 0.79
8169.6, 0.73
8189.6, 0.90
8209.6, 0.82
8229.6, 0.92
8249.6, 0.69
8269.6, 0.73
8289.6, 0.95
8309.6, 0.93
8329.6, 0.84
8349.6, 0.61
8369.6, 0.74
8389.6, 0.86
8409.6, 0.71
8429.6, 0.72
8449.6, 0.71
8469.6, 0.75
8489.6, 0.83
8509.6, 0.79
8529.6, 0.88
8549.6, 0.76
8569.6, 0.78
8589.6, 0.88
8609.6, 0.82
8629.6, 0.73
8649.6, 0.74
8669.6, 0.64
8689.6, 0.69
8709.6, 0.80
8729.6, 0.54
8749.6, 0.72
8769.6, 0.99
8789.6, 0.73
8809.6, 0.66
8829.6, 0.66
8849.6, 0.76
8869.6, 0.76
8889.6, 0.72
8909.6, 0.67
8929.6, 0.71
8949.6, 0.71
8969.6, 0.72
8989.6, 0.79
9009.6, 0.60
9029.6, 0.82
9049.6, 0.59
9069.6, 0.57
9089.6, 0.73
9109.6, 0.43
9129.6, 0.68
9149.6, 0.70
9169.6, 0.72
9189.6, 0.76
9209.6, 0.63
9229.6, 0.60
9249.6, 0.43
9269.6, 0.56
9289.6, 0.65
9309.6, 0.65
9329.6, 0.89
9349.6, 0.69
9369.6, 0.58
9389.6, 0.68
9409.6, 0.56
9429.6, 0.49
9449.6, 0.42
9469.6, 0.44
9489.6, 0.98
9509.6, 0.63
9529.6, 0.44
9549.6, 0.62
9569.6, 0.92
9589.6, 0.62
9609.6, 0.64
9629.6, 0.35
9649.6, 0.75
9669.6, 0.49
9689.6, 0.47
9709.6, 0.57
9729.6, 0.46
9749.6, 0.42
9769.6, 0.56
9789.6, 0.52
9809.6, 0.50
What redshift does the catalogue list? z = 0.16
